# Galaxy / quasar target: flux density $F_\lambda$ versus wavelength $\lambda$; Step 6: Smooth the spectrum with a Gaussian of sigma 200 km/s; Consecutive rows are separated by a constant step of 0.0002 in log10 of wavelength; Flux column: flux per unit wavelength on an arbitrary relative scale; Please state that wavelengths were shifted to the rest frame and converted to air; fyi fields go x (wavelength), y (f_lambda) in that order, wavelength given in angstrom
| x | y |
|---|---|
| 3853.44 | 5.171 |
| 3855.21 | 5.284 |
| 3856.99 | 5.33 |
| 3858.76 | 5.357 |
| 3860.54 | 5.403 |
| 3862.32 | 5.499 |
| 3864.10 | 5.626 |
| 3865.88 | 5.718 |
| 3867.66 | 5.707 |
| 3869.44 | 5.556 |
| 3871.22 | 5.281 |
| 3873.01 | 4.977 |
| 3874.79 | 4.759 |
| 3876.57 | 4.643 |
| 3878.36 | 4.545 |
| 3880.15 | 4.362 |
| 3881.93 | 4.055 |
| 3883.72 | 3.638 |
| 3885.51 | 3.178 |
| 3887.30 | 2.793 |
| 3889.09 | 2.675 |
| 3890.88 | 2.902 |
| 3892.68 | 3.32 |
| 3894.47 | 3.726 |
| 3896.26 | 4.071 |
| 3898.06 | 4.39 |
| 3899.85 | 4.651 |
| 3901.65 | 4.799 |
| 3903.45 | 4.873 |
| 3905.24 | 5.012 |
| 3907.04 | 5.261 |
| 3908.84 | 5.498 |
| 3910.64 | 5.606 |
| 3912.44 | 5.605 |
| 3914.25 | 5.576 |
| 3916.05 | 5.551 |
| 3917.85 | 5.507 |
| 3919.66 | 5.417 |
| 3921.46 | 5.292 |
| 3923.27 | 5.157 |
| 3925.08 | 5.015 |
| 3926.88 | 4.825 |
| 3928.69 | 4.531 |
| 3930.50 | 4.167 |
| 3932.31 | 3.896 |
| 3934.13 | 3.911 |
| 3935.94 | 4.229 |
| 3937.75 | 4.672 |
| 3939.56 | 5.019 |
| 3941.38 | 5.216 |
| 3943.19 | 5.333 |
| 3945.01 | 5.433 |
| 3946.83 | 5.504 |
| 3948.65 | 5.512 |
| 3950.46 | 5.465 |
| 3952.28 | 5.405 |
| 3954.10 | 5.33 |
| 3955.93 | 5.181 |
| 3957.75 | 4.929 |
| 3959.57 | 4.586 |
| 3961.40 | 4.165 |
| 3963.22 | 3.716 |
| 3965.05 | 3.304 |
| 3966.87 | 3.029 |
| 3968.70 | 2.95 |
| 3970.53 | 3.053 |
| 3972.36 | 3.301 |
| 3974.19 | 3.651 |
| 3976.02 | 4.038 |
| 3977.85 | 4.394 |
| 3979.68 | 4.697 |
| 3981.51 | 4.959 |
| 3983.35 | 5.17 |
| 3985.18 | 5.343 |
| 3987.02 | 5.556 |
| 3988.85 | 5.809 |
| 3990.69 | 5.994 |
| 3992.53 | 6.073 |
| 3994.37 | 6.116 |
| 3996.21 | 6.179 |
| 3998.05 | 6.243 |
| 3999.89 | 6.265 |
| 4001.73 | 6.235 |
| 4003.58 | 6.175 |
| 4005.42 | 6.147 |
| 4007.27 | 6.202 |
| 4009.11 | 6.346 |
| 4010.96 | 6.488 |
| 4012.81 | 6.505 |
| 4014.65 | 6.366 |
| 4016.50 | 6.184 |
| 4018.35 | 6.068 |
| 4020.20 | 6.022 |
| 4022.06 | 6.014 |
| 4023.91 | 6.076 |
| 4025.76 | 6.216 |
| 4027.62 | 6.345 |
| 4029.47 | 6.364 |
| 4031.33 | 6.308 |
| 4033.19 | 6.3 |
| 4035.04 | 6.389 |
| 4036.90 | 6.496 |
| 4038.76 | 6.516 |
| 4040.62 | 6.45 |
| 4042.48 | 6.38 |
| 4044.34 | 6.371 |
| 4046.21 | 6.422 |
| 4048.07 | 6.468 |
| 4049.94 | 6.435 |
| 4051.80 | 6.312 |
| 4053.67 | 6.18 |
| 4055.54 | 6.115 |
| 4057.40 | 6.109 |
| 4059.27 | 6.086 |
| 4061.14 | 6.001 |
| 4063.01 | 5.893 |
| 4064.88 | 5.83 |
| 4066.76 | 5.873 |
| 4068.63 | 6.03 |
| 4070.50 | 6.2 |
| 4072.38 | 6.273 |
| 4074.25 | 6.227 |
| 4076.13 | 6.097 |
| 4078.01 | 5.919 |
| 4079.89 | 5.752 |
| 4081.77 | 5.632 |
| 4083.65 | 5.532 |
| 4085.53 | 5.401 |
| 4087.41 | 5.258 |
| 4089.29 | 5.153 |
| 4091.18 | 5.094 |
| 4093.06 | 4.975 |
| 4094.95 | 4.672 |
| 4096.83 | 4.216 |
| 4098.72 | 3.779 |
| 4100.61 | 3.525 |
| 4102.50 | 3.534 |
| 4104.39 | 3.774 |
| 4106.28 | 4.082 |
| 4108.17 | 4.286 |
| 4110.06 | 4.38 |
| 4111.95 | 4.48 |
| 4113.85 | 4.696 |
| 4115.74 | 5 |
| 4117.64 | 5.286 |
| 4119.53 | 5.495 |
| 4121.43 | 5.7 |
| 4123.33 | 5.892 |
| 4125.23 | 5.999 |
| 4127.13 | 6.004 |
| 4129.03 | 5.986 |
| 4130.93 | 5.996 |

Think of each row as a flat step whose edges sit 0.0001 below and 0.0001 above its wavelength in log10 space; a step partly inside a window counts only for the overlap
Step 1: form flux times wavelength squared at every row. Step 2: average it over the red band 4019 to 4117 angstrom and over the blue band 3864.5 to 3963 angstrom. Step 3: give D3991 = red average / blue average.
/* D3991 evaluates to 1.27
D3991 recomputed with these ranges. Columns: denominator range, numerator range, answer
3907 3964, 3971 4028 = 1.17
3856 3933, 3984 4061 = 1.40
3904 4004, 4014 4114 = 1.20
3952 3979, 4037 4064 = 1.62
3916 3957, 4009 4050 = 1.32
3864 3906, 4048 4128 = 1.36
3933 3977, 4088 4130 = 1.17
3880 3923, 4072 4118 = 1.20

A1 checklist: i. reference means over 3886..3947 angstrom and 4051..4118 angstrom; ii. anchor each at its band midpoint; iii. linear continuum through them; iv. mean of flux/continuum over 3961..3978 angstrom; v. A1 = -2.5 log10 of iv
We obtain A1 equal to 0.35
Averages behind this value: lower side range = 4.67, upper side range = 5.26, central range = 3.51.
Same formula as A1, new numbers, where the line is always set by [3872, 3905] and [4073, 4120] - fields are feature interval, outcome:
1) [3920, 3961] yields -0.16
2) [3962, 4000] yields -0.07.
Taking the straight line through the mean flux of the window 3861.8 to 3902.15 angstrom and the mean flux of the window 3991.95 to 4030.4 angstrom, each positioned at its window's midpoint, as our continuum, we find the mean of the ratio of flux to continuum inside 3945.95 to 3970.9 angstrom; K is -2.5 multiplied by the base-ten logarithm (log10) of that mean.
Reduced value 0.21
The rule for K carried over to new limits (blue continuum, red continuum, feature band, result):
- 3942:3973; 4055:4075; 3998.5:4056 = -0.15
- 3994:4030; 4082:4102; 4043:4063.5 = -0.14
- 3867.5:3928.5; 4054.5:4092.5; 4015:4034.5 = -0.13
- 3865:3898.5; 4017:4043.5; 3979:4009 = -0.01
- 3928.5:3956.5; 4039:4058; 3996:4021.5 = -0.08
